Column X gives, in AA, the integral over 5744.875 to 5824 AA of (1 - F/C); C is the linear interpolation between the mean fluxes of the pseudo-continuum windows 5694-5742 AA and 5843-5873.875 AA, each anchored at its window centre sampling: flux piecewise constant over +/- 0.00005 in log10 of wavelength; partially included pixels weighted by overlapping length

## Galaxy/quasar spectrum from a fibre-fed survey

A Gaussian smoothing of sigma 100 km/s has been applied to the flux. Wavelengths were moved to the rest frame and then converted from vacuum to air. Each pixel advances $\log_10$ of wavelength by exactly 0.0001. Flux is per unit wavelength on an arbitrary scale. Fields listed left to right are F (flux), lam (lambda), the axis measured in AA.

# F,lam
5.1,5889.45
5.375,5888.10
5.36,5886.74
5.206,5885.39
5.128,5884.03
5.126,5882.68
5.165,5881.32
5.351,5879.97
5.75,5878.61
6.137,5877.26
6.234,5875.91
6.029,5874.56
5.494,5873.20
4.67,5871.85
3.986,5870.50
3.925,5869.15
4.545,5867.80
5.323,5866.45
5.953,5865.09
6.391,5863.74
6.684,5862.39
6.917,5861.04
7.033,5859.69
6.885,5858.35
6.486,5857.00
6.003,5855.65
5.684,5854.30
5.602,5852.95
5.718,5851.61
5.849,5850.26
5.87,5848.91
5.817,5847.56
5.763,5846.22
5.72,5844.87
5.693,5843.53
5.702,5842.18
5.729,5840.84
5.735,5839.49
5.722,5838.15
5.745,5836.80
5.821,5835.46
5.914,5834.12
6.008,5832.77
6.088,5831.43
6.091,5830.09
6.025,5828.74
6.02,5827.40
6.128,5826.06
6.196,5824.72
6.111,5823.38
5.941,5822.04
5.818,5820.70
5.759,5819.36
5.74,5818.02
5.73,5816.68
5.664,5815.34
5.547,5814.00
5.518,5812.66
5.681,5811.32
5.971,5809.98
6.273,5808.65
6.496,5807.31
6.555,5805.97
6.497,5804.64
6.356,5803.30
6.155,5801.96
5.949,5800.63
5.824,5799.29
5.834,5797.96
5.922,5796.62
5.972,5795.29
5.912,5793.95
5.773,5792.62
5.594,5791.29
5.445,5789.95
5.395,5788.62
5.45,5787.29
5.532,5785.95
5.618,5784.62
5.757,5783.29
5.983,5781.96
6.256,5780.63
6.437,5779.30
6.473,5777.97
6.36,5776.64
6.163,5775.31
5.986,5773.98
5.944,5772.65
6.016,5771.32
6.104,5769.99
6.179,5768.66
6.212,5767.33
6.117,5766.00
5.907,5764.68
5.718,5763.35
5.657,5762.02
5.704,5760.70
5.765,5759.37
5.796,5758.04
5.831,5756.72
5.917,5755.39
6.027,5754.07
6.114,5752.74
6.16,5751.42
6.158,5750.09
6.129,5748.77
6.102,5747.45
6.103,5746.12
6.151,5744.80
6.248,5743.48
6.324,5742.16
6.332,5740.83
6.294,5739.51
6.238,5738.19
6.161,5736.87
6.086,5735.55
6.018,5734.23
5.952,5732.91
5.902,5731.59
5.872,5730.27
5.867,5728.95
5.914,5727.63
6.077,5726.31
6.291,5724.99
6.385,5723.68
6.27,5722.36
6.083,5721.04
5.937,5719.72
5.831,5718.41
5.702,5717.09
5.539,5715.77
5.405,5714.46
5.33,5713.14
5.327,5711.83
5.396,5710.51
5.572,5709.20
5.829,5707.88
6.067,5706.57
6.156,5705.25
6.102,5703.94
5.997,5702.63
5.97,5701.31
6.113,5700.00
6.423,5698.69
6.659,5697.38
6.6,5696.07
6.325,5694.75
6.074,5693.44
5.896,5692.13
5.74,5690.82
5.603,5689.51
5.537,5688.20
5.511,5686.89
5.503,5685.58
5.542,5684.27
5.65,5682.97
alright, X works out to -1.0 AA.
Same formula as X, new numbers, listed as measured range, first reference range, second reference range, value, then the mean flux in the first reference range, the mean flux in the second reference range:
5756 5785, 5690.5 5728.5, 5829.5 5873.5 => -0.58 AA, 5.97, 5.78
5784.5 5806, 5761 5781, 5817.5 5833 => 0.69 AA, 6.09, 6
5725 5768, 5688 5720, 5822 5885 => -1.26 AA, 5.89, 5.78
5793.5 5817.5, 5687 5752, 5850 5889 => -0.79 AA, 6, 5.65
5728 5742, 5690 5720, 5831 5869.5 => -0.41 AA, 5.91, 5.89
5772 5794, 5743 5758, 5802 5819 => 0.54 AA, 6.07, 6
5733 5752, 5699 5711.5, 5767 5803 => -0.80 AA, 5.91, 5.94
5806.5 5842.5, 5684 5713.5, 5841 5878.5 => -0.58 AA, 5.89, 5.78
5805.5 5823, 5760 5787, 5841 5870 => 0.11 AA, 6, 5.87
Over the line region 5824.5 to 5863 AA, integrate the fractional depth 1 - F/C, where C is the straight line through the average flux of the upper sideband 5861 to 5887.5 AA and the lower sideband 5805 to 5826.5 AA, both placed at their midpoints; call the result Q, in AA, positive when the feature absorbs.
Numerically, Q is -2.2 AA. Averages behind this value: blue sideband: 5.95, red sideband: 5.43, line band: 6.02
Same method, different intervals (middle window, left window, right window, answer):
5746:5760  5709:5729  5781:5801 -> -0.6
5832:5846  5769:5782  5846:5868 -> 0.7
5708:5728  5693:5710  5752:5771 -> 0.9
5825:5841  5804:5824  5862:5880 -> -0.4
